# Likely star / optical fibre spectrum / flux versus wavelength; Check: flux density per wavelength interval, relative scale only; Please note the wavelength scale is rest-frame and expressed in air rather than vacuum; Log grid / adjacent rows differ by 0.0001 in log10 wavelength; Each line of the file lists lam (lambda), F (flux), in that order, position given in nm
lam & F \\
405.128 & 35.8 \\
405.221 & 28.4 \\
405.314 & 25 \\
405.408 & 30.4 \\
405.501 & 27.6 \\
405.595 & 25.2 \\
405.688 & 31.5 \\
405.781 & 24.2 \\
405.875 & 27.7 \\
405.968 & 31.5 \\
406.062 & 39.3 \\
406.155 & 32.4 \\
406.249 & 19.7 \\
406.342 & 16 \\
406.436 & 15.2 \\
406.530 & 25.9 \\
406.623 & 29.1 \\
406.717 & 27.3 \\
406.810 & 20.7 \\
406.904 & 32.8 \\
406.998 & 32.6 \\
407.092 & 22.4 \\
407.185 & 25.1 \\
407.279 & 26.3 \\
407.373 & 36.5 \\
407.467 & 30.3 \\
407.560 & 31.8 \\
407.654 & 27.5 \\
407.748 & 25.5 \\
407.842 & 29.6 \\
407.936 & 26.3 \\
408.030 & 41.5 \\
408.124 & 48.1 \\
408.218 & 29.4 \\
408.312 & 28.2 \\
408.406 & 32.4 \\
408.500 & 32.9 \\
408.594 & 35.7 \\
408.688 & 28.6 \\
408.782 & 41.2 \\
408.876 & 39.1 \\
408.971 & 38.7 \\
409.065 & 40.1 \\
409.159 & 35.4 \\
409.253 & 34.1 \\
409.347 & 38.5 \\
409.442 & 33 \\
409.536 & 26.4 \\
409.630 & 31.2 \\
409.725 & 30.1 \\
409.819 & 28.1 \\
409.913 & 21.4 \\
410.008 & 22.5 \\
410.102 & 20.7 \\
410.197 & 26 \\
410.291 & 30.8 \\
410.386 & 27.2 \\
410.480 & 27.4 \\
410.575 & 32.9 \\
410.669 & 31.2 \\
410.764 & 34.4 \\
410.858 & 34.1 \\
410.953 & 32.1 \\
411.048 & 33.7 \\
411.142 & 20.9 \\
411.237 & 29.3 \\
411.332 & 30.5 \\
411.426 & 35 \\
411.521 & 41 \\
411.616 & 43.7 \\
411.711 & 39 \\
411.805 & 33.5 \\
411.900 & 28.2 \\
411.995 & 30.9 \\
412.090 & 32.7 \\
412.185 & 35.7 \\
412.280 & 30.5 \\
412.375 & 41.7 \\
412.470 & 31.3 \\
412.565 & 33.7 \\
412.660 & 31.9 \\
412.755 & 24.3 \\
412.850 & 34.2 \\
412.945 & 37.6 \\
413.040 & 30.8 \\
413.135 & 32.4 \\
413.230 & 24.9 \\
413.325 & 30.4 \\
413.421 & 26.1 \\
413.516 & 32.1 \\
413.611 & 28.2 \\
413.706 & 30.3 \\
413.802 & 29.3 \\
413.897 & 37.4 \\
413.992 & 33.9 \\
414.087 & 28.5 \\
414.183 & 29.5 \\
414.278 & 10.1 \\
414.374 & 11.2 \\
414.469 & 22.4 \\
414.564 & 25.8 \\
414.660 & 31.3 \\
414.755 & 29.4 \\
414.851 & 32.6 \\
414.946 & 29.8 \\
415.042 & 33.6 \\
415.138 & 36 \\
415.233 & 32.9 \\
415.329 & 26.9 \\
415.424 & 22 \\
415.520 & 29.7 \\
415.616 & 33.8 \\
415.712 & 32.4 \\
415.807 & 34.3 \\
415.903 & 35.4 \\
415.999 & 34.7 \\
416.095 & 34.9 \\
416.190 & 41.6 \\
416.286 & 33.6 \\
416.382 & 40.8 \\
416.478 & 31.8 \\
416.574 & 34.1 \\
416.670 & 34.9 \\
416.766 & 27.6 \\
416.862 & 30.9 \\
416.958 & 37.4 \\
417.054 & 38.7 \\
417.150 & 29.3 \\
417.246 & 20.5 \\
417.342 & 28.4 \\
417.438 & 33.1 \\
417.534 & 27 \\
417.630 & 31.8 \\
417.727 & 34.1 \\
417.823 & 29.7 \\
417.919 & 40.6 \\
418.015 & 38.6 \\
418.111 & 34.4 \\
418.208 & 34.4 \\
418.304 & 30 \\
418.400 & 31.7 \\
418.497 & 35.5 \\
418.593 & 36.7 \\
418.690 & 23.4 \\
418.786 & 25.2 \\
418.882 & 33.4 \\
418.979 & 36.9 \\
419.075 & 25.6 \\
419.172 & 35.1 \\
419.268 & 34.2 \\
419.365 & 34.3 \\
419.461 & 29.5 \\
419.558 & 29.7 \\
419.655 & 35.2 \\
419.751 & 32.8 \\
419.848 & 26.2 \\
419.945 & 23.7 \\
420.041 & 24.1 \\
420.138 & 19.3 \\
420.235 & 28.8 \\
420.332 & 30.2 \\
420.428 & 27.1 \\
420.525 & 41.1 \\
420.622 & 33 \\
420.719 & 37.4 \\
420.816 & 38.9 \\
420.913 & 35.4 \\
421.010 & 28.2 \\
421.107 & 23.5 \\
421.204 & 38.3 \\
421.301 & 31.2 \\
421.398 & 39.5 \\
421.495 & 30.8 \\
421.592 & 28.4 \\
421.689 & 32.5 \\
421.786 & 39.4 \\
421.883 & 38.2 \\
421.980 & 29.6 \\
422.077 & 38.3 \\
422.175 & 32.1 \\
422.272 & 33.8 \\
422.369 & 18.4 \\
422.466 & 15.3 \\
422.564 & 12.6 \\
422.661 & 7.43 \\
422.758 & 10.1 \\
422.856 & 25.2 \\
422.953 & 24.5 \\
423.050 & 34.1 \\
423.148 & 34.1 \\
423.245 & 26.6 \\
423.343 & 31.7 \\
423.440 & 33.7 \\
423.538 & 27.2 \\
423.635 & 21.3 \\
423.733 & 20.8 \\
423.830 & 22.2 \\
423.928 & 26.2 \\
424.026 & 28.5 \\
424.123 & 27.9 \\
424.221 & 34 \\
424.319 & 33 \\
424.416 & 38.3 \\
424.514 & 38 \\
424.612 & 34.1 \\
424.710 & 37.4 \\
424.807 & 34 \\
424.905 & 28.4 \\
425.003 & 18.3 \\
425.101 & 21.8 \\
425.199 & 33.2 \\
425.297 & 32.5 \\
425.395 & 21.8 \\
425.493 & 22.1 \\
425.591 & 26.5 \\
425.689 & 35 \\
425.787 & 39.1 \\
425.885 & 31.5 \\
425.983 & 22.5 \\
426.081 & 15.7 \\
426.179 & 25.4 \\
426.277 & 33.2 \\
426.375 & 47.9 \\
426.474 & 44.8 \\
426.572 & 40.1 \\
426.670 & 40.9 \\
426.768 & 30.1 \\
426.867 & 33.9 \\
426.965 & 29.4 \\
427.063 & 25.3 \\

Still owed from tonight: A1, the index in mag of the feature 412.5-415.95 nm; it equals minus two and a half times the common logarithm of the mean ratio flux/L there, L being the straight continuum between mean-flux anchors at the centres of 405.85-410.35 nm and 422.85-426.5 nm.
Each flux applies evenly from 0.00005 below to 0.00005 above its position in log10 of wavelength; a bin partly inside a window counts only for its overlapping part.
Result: 0.01 mag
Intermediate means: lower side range 30.1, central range 29.6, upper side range 29.8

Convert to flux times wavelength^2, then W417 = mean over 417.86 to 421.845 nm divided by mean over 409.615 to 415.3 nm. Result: 1.10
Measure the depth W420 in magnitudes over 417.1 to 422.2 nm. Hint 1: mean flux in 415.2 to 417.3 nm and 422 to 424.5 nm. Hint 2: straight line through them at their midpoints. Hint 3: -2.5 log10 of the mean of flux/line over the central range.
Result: -0.08 mag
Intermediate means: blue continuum 32.6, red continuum 26.5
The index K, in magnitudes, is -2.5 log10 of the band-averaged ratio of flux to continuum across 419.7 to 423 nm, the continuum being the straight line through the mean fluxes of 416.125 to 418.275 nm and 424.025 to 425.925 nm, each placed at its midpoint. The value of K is 0.12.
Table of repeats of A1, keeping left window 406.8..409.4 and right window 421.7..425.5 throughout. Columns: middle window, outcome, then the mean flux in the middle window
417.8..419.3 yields -0.118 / 32.9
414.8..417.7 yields -0.074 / 32.3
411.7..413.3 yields -0.035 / 32.4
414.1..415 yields 0.229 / 24.9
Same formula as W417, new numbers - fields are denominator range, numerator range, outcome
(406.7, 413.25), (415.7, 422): 1.07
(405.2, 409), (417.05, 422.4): 1.13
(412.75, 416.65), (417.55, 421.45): 1.07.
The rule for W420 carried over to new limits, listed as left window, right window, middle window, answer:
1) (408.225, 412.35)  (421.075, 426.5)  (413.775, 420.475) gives -0.01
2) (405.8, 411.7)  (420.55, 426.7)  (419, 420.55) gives 0.01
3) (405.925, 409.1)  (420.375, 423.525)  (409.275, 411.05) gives 0.03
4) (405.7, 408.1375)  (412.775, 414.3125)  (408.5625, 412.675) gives -0.11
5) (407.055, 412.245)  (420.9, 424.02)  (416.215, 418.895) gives -0.11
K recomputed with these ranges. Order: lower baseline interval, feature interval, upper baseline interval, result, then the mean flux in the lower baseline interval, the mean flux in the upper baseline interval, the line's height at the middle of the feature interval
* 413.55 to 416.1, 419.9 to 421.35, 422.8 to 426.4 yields -0.05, 29.4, 29.2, 29.3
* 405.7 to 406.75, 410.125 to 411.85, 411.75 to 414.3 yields -0.09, 26.4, 31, 29.6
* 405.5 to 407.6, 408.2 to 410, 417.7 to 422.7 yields -0.17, 27.4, 30.9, 28.1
